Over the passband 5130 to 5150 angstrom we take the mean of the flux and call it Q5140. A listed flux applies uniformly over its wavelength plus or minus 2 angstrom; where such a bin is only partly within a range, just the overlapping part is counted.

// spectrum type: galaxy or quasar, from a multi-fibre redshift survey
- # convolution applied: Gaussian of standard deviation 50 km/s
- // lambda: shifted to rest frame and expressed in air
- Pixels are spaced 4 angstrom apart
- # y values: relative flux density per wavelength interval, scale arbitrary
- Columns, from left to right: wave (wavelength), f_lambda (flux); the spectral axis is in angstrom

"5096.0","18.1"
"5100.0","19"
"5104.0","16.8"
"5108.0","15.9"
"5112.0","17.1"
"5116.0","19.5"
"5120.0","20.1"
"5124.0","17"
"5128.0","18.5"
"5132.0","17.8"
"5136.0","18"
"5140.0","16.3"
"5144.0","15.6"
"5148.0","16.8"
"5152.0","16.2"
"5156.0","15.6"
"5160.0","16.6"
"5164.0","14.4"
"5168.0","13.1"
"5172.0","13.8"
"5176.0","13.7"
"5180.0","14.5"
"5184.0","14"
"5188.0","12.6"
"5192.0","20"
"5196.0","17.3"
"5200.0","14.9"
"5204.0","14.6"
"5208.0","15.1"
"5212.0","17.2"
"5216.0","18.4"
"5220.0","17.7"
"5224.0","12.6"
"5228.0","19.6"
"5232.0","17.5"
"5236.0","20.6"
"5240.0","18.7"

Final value 16.9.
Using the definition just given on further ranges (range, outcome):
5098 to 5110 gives 17.2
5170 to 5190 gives 13.7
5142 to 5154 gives 16.2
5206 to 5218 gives 16.9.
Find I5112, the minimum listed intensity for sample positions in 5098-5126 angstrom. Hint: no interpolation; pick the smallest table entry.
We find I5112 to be 15.9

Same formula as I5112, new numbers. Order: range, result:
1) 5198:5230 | 12.6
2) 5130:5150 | 15.6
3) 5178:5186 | 14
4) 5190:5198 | 17.3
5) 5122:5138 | 17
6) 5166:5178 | 13.1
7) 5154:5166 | 14.4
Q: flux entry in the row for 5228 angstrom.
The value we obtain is 19.6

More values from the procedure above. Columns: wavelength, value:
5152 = 16.2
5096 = 18.1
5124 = 17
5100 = 19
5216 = 18.4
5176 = 13.7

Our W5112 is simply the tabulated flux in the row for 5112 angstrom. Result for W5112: 17.1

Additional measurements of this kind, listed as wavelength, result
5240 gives 18.7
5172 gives 13.8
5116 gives 19.5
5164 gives 14.4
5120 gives 20.1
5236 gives 20.6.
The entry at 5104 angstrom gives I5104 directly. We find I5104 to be 16.8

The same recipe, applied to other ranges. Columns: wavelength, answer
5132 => 17.8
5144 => 15.6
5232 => 17.5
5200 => 14.9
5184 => 14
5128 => 18.5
